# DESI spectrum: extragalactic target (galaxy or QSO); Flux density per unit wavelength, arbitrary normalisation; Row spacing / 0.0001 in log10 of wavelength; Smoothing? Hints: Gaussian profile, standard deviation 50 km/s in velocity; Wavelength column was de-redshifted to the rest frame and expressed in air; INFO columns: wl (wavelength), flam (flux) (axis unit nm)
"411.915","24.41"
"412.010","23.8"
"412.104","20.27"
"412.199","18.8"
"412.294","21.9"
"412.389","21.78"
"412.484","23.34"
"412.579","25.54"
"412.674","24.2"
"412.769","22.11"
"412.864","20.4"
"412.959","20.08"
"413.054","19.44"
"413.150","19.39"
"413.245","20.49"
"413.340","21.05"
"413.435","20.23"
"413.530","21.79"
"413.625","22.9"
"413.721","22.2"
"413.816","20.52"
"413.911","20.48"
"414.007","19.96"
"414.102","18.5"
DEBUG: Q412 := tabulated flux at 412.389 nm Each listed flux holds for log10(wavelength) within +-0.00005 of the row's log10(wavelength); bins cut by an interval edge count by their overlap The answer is 21.78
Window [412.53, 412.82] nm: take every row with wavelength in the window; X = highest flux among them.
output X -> 25.54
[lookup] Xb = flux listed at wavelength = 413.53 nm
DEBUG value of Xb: 21.79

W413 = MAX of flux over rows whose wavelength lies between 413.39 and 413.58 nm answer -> 21.79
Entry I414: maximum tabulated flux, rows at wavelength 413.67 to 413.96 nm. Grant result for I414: 22.2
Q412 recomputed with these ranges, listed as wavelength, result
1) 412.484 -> 23.34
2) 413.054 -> 19.44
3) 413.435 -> 20.23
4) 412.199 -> 18.8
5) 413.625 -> 22.9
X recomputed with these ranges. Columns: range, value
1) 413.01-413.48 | 21.05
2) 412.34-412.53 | 23.34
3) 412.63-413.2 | 24.2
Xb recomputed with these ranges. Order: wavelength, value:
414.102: 18.5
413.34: 21.05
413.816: 20.52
